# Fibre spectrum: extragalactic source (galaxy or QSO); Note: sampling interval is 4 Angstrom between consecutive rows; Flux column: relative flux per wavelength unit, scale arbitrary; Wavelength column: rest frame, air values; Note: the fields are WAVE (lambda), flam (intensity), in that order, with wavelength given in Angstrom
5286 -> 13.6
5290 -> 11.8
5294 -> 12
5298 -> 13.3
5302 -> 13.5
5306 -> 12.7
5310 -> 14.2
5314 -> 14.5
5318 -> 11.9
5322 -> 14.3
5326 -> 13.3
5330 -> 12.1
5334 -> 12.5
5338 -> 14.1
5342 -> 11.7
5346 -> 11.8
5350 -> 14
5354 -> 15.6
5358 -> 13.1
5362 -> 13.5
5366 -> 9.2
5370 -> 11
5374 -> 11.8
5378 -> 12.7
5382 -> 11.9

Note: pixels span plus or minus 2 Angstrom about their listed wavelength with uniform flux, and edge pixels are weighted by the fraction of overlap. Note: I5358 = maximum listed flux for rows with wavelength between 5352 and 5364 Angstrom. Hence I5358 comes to 15.6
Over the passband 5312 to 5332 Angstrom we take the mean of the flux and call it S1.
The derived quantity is 13.2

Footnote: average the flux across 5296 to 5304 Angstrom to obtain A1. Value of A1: 13.4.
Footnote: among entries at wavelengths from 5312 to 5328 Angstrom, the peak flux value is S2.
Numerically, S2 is 14.5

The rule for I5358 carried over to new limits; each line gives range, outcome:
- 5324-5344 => 14.1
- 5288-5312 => 14.2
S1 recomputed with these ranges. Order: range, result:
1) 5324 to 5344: 12.7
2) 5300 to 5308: 13.1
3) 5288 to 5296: 11.9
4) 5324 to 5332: 12.7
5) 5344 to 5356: 13.8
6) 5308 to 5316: 14.3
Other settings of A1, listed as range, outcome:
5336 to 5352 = 12.9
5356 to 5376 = 11.7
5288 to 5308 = 12.7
